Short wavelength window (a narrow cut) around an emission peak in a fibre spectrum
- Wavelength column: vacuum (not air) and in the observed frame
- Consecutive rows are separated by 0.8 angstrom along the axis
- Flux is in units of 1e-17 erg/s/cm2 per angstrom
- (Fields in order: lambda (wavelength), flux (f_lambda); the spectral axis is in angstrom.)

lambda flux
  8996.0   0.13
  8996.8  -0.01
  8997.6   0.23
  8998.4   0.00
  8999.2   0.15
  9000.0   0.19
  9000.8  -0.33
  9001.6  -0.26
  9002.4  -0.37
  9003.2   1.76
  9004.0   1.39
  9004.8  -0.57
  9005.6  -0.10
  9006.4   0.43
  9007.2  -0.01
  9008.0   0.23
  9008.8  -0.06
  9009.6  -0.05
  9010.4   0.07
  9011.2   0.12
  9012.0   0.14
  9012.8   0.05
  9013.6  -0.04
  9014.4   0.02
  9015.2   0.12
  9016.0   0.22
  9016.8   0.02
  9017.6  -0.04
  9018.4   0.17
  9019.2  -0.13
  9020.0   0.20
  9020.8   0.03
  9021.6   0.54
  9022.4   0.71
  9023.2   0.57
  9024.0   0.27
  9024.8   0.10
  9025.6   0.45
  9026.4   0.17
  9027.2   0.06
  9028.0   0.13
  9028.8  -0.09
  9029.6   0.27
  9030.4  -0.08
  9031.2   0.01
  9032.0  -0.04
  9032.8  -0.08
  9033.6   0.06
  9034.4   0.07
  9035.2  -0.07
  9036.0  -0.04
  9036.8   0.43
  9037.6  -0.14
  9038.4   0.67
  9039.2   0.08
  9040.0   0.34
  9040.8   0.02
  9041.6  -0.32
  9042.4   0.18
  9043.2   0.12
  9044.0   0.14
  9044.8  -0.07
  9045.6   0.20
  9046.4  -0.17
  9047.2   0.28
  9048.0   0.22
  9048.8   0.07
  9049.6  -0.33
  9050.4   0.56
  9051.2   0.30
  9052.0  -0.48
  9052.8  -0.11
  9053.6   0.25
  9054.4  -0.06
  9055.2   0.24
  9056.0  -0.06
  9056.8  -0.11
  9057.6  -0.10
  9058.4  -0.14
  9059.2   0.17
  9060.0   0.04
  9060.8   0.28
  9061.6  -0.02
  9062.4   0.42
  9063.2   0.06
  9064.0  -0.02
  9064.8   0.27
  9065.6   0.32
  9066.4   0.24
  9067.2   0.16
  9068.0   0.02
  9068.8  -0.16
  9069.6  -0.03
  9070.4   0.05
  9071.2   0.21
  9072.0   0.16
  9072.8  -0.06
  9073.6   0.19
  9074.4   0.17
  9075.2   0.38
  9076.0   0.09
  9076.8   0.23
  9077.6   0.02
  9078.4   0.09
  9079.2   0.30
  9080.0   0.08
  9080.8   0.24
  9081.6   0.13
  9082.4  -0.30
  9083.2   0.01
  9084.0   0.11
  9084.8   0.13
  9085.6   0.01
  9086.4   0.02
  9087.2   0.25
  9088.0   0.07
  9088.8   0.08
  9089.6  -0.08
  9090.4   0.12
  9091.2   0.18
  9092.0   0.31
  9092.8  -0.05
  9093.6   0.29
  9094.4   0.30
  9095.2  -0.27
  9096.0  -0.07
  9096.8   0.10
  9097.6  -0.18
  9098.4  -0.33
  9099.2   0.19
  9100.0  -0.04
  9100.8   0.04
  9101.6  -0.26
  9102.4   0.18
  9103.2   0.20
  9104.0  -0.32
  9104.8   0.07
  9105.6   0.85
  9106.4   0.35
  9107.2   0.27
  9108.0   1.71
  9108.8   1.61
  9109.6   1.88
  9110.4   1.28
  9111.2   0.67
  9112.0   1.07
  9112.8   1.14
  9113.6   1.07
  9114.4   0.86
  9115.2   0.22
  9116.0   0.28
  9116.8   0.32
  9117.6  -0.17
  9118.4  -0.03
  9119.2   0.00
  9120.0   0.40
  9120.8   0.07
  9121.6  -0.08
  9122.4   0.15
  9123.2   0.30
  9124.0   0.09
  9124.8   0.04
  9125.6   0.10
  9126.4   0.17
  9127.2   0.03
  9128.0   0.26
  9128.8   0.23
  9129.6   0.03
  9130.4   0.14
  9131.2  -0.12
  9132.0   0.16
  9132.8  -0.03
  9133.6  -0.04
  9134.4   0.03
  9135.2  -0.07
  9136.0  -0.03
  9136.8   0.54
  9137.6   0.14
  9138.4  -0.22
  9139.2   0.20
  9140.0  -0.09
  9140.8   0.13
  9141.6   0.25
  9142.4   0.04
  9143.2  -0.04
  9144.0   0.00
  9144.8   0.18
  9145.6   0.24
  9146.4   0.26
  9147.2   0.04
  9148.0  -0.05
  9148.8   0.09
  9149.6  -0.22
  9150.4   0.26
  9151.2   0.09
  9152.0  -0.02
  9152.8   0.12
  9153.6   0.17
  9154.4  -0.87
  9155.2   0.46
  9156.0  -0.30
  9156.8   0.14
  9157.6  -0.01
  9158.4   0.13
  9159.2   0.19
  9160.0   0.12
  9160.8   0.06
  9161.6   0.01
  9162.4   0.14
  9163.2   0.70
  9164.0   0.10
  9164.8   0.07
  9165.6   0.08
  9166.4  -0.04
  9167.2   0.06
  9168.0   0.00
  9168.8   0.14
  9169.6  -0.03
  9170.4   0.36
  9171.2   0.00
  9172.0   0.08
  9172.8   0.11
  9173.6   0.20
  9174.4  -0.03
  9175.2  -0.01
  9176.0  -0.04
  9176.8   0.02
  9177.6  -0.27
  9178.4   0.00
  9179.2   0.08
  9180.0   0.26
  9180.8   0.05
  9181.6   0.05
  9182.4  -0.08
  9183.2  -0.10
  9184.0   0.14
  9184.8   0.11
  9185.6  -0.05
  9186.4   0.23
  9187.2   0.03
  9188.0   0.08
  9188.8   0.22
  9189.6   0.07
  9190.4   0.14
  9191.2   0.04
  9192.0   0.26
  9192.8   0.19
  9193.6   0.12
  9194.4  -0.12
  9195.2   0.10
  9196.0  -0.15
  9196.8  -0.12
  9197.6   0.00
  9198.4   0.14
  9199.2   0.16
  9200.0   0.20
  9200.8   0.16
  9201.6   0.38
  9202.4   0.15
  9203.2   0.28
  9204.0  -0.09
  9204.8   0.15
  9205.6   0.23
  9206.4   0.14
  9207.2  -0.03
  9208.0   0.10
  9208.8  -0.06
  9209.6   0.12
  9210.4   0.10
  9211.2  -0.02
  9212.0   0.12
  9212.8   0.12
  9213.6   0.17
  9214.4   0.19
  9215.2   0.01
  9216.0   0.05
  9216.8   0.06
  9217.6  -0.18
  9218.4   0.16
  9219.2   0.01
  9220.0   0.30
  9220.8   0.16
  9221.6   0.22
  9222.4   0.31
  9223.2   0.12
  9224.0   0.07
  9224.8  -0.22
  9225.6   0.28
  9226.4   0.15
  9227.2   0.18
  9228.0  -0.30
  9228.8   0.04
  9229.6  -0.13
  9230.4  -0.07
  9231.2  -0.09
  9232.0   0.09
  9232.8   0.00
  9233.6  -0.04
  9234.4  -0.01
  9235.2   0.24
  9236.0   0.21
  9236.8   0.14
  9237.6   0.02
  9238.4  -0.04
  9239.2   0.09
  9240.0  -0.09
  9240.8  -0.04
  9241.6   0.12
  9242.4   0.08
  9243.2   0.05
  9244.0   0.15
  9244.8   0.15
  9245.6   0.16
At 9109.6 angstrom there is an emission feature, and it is [O III] 5007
